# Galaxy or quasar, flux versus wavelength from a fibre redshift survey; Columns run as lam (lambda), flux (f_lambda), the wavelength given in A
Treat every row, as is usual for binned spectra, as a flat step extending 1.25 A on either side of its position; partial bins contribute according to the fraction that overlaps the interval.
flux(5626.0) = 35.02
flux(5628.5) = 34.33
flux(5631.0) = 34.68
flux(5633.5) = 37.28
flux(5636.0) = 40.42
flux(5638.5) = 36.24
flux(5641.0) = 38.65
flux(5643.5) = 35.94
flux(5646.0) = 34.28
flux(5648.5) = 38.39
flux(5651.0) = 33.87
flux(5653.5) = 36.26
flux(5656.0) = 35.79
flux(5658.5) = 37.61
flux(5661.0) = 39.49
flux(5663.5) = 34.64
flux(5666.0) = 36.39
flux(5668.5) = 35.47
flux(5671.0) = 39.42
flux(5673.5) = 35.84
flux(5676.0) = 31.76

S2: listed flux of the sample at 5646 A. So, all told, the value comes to 34.28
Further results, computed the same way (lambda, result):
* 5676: 31.76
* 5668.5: 35.47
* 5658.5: 37.61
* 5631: 34.68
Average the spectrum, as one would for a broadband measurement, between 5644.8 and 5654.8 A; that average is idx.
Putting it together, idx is 35.7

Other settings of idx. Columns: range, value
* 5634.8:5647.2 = 37.1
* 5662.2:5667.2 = 35.5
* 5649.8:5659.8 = 35.9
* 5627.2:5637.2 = 36.7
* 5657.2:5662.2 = 38.5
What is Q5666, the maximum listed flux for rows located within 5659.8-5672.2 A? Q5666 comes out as 39.49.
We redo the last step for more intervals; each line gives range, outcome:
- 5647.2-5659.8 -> 38.39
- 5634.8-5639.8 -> 40.42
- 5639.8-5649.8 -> 38.65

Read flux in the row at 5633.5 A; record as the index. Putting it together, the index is 37.28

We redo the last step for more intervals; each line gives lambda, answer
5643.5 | 35.94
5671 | 39.42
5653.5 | 36.26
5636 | 40.42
